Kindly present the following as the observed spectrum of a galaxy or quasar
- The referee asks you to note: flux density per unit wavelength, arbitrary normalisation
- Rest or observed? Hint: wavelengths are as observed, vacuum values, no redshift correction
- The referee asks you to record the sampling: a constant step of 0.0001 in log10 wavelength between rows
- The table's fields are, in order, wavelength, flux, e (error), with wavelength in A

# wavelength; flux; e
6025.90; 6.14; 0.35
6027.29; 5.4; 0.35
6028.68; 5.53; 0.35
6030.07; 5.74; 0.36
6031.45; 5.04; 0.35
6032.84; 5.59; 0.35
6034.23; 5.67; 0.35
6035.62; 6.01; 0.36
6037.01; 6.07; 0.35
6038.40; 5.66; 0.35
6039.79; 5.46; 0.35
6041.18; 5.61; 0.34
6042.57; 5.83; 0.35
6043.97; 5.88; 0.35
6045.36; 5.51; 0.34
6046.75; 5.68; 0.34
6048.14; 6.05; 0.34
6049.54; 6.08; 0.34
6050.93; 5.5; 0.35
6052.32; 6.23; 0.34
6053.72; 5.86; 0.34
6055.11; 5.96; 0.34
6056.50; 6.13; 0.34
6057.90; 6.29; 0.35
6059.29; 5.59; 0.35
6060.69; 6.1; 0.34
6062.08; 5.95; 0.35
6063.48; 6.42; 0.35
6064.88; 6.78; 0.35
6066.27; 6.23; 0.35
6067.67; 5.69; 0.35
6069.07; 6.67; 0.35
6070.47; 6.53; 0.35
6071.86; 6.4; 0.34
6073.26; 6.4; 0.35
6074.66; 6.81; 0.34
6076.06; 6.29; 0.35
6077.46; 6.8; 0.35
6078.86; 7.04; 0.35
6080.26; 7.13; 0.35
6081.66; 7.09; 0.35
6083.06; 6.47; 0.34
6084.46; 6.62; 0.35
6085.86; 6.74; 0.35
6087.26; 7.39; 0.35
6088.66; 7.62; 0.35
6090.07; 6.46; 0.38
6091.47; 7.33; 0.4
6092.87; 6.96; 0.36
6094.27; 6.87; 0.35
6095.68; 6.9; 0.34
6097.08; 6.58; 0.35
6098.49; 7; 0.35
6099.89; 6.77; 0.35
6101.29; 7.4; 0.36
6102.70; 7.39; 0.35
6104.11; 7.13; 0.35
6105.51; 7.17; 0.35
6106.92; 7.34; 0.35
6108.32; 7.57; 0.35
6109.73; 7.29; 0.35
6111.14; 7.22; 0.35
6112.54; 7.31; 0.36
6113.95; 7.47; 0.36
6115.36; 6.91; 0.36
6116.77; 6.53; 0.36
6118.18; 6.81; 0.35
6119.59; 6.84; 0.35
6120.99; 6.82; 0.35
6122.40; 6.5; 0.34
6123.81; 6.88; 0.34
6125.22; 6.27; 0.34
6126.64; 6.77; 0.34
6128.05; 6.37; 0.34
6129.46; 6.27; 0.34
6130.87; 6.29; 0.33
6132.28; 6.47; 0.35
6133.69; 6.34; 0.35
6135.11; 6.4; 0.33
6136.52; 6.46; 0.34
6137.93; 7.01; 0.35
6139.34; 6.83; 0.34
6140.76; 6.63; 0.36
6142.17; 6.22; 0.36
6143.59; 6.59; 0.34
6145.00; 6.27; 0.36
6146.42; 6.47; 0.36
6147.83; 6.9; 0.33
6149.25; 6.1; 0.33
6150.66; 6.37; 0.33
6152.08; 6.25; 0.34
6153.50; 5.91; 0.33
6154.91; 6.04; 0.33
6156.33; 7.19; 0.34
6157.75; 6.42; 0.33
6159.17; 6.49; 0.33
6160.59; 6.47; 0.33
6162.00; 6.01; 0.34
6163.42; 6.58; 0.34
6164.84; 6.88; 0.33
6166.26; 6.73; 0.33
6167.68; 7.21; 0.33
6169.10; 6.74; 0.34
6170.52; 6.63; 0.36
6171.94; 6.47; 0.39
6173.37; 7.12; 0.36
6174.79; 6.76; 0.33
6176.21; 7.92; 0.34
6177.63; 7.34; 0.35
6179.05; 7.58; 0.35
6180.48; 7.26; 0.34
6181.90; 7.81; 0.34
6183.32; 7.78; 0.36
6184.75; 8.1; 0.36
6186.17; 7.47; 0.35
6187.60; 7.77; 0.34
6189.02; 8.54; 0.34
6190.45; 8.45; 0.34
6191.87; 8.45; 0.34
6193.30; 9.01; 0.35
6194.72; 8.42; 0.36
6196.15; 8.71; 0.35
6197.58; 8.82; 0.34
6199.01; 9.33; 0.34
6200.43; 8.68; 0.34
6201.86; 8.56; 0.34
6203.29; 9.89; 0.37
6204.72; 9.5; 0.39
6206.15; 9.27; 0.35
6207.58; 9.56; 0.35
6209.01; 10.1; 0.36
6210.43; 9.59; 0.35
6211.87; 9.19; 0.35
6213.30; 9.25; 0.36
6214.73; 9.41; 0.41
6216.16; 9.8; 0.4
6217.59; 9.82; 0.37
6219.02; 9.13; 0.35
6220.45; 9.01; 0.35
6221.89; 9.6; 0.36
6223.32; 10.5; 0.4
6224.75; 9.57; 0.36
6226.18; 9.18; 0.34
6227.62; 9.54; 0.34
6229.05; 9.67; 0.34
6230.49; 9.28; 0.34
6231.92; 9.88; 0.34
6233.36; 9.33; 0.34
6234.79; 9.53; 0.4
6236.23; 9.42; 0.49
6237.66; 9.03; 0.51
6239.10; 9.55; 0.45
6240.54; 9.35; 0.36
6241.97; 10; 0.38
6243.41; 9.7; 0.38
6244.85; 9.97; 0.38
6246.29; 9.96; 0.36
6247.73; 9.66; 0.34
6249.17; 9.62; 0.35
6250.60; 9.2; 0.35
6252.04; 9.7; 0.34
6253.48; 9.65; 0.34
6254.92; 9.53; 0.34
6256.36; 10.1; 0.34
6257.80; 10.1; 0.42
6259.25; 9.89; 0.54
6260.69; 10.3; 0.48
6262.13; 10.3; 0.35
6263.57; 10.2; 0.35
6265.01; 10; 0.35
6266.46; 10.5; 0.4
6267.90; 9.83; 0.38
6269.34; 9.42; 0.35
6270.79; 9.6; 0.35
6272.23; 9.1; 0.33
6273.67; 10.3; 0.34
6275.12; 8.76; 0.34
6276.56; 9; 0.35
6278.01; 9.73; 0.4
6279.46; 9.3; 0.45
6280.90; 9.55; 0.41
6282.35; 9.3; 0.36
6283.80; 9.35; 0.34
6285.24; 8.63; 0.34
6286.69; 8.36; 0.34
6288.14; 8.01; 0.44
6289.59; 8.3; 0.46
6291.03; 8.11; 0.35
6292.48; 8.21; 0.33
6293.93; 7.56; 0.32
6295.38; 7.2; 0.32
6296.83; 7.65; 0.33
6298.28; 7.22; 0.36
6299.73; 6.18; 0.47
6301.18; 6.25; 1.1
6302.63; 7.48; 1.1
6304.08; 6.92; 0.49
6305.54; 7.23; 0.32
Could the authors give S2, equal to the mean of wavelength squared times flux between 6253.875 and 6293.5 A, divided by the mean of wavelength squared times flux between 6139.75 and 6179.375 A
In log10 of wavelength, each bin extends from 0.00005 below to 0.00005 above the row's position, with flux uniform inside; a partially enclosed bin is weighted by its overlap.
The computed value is 1.46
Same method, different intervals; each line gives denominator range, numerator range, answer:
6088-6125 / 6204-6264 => 1.43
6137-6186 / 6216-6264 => 1.46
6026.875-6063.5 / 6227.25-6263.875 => 1.79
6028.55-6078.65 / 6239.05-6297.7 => 1.66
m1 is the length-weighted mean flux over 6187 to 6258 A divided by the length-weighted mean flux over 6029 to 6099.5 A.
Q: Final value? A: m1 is 1.49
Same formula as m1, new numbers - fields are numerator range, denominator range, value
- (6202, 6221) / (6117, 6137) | 1.45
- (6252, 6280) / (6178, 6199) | 1.19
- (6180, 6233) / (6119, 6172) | 1.38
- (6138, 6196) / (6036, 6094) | 1.12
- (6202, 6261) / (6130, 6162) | 1.49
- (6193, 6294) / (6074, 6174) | 1.39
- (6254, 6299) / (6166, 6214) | 1.11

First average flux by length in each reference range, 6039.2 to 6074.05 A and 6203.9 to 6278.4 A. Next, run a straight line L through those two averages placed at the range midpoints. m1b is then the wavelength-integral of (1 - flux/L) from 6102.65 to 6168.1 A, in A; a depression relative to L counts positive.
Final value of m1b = 7.5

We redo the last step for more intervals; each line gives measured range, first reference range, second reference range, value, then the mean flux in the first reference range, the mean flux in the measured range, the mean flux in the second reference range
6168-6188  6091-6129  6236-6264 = 2.40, 6.97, 7.33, 9.76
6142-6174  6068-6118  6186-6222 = 6.49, 6.95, 6.53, 9.06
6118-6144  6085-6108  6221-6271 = 3.79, 7.07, 6.56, 9.73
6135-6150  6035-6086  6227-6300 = 1.81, 6.2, 6.54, 9.26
